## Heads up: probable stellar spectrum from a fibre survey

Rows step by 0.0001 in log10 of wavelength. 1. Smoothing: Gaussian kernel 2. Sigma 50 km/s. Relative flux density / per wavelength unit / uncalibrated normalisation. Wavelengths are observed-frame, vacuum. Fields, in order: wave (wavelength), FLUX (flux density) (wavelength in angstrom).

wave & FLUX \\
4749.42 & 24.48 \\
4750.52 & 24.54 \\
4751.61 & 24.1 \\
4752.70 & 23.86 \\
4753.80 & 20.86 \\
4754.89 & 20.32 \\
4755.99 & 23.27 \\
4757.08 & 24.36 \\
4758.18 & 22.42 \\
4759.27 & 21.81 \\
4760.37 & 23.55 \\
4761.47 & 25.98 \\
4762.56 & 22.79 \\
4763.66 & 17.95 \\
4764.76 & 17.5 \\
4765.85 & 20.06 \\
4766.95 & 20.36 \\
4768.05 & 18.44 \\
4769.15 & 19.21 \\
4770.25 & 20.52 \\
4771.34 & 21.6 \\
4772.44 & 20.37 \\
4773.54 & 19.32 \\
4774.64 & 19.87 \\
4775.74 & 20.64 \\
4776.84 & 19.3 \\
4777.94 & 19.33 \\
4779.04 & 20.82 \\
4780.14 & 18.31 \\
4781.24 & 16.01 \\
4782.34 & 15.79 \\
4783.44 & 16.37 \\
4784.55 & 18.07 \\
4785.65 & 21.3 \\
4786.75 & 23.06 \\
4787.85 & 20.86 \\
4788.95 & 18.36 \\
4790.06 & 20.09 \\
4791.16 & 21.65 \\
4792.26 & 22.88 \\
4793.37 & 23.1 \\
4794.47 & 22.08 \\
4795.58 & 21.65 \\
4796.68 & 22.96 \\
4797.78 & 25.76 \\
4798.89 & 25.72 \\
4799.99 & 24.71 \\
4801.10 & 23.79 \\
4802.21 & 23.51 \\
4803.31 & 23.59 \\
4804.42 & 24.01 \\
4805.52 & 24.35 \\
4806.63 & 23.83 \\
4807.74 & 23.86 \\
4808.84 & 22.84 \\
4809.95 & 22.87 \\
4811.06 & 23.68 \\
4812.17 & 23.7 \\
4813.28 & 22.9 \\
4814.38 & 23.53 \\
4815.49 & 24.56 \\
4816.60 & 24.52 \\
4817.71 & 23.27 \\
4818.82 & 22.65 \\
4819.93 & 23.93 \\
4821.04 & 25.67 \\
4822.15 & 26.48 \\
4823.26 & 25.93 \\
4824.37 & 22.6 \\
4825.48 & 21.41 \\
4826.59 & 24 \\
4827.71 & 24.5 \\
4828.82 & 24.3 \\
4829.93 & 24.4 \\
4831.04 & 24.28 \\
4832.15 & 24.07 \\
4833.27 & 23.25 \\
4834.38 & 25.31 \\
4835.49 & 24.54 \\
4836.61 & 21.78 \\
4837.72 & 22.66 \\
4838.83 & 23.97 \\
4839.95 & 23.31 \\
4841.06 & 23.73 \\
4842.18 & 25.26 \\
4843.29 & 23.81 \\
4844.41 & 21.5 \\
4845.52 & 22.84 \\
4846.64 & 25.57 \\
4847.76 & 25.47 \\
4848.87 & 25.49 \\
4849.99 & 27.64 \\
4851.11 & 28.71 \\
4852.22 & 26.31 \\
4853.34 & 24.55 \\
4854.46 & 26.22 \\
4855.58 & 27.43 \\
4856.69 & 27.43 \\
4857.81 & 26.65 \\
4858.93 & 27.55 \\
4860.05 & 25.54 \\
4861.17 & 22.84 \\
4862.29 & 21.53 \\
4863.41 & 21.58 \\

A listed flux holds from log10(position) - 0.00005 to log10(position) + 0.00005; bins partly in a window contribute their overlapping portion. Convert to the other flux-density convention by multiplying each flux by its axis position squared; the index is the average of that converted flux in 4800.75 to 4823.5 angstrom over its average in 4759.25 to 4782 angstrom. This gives 1.21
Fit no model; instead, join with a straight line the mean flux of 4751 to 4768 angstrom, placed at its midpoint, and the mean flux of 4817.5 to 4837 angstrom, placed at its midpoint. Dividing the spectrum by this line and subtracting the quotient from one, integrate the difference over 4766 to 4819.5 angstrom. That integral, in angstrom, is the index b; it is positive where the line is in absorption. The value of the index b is 3.02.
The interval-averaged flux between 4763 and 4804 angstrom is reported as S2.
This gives 20.7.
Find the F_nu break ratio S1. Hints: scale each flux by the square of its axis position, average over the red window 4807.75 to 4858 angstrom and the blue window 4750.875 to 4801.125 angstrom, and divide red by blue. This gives 1.19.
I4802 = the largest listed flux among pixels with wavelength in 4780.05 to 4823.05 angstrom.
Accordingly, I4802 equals 26.48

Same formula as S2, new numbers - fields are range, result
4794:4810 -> 23.7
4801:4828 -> 23.8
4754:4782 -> 20.5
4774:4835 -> 22.6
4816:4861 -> 24.7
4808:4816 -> 23.5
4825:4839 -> 23.7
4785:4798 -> 21.9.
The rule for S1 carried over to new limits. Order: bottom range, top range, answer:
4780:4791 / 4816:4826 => 1.29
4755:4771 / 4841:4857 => 1.24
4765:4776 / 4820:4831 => 1.25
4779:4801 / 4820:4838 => 1.16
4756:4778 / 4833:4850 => 1.19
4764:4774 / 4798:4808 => 1.25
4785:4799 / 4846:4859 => 1.23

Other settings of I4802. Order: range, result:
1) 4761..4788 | 25.98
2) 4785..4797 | 23.1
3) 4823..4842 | 25.93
